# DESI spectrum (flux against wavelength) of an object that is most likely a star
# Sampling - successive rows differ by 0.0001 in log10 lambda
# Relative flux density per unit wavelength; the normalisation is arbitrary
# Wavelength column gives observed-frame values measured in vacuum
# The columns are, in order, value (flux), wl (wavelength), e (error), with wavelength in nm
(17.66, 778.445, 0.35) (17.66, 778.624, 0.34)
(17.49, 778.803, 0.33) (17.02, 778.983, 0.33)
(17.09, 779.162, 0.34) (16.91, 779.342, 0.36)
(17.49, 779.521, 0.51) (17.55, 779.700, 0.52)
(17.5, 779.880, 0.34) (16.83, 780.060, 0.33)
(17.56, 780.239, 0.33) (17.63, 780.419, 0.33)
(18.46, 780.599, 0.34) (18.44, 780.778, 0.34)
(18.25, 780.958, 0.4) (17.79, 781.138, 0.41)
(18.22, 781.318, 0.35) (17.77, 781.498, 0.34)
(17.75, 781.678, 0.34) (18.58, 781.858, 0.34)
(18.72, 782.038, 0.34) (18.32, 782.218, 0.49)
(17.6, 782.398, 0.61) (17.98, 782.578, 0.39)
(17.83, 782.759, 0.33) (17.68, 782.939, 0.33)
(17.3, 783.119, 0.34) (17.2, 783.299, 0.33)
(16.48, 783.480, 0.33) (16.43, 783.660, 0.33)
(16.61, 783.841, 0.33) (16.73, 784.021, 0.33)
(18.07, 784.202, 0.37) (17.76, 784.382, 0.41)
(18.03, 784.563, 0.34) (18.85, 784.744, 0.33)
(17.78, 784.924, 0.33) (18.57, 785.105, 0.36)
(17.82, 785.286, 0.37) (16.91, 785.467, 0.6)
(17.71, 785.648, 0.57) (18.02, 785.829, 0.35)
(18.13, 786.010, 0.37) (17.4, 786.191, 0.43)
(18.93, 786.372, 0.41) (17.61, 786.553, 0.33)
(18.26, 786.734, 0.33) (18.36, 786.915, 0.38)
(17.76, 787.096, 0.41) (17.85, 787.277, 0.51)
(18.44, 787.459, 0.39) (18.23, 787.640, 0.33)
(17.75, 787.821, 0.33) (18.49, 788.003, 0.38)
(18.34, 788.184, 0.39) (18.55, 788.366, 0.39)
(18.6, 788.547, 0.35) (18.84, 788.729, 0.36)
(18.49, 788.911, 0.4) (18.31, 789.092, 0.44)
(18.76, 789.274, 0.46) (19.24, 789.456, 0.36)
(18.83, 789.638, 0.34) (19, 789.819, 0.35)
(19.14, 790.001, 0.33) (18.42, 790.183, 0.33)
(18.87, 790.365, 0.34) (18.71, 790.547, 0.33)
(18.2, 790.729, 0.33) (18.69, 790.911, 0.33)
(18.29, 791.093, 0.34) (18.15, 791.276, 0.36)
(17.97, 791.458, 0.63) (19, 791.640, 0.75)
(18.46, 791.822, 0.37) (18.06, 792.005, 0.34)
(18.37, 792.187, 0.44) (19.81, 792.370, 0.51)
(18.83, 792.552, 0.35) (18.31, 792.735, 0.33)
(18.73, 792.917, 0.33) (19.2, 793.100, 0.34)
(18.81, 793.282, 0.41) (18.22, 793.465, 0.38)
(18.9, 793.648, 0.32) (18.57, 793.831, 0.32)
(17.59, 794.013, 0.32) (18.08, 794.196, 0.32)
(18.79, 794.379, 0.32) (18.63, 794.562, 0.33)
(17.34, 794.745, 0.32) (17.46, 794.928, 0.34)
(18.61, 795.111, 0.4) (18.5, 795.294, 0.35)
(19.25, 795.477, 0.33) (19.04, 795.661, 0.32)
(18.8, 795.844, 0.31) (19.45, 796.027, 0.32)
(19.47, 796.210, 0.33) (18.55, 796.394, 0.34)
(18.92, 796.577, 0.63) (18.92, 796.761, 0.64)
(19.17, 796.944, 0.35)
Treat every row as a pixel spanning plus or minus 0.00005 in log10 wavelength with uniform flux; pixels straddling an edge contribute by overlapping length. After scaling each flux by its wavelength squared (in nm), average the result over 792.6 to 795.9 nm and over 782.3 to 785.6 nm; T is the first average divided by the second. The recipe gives 1.1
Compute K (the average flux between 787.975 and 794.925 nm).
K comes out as 18.6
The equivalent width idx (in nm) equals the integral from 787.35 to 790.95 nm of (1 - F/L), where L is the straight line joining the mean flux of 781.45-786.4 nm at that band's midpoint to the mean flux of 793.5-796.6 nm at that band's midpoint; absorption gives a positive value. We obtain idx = -0.09 nm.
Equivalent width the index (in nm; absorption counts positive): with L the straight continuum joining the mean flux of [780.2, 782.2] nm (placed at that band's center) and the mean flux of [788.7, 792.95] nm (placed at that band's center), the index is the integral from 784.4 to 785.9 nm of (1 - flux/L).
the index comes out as 0.03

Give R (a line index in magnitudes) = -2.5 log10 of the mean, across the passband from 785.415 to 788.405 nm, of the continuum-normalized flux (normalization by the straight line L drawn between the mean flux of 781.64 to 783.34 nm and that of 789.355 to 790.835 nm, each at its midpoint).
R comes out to 0.02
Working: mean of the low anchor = 17.9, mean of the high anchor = 18.8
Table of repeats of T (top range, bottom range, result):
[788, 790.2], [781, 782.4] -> 1.05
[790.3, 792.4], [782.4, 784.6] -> 1.09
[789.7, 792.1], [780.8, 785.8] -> 1.07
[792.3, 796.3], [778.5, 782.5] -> 1.09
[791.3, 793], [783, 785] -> 1.09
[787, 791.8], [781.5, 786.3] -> 1.06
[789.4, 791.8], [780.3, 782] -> 1.05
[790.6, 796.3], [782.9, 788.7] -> 1.06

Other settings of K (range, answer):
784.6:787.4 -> 18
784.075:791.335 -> 18.3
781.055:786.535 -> 17.8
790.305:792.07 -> 18.4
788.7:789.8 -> 18.8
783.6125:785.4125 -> 17.7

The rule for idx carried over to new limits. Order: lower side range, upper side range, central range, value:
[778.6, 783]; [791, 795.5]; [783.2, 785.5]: 0.06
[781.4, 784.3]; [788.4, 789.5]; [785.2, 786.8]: 0.02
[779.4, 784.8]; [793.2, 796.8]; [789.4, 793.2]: -0.07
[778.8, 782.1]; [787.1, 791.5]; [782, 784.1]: 0.07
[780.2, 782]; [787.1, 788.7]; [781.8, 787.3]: 0.12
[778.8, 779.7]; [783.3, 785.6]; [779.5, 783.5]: -0.11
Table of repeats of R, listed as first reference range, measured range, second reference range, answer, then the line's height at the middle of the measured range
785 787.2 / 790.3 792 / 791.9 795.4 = -0.009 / 18.3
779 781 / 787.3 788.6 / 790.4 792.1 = -0.009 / 18.2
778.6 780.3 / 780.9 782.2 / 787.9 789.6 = -0.034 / 17.6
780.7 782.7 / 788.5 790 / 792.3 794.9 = -0.024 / 18.4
